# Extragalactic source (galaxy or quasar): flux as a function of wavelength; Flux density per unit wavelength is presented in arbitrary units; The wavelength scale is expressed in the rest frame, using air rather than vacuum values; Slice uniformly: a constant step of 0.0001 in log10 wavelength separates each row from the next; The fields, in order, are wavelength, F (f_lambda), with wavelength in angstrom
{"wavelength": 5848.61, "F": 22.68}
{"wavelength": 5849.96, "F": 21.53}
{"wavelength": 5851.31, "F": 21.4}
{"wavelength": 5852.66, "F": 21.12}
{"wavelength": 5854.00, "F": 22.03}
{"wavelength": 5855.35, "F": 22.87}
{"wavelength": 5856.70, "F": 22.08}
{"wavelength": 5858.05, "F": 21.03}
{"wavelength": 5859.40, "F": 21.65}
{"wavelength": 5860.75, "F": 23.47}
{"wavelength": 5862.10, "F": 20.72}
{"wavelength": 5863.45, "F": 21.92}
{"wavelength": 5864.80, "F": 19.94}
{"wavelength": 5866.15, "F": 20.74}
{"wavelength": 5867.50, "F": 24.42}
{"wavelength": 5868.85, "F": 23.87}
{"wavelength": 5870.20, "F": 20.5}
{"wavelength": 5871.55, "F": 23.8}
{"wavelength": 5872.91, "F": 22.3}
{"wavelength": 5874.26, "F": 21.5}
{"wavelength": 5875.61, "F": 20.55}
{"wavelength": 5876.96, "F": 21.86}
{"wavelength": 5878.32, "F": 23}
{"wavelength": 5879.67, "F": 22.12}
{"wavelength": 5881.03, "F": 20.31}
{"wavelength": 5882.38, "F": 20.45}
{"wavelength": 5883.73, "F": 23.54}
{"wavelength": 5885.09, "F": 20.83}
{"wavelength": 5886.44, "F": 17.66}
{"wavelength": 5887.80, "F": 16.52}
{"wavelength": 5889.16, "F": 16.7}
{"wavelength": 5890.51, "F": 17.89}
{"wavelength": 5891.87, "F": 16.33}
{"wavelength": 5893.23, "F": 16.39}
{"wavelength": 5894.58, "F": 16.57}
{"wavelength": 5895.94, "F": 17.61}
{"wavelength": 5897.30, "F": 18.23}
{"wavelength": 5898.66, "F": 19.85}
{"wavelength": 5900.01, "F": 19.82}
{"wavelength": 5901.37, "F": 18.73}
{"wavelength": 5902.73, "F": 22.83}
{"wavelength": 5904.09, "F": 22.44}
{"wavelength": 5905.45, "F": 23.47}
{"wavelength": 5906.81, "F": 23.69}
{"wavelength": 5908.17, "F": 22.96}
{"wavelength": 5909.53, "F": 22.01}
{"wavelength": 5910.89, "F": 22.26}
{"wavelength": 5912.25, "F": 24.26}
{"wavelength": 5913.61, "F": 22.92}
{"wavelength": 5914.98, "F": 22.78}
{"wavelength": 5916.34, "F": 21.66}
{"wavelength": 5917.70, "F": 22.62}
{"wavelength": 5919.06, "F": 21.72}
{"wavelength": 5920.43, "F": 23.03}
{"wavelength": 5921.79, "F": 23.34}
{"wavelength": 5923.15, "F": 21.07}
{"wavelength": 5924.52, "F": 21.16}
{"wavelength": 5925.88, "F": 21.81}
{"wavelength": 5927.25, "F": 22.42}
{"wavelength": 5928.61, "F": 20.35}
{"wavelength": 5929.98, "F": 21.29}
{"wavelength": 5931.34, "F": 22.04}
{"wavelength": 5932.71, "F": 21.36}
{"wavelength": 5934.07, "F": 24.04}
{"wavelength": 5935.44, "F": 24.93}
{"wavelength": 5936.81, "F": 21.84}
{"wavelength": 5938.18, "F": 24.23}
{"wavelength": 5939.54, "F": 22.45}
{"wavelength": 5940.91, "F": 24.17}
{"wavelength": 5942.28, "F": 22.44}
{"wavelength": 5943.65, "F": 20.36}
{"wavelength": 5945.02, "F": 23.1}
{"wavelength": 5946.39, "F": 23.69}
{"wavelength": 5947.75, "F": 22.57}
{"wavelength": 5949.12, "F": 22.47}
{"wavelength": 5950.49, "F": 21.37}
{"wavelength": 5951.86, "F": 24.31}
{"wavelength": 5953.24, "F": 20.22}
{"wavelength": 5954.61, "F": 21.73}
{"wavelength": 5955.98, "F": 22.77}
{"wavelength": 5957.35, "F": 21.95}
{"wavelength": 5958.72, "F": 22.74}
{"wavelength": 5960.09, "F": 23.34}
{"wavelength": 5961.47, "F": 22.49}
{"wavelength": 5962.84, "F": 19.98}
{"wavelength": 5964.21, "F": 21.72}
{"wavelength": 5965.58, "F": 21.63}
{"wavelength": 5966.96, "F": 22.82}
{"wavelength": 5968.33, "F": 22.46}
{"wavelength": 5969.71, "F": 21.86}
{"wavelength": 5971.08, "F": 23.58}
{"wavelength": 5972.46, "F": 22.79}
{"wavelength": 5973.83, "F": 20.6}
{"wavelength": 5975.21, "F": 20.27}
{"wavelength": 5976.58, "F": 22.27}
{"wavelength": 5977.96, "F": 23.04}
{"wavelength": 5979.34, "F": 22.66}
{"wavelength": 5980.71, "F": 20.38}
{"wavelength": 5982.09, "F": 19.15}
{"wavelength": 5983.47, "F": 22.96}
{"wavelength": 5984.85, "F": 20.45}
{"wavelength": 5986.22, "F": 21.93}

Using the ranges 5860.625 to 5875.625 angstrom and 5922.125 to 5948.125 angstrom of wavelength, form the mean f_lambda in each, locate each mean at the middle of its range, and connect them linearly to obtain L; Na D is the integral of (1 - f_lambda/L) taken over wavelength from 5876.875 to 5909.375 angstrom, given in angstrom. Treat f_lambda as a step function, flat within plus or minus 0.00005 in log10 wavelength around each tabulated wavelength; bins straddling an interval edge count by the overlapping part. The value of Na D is 3.2 angstrom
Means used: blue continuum 22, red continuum 22.4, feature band 20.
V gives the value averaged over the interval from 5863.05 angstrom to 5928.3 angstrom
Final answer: 21.1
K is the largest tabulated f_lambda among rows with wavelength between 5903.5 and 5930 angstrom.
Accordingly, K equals 24.26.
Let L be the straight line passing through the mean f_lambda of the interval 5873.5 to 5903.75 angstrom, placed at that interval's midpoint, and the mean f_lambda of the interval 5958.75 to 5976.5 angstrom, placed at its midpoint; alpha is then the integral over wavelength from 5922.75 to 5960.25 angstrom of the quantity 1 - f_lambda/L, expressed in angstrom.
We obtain -2.1 angstrom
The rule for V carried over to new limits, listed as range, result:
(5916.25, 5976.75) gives 22.3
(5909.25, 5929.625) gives 22.2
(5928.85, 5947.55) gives 22.7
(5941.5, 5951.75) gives 22.4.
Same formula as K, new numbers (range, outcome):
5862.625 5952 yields 24.93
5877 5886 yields 23.54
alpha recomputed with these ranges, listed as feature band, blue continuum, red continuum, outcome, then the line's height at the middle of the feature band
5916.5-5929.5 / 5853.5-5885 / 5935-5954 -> 0.3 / 22.5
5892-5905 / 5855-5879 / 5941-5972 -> 1.8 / 22.1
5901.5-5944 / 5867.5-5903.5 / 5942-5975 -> -2.7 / 21.1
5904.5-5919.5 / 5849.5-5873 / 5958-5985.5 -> -0.6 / 21.9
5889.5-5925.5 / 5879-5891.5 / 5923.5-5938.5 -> -0.2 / 20.8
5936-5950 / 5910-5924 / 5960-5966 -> -0.4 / 22.1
